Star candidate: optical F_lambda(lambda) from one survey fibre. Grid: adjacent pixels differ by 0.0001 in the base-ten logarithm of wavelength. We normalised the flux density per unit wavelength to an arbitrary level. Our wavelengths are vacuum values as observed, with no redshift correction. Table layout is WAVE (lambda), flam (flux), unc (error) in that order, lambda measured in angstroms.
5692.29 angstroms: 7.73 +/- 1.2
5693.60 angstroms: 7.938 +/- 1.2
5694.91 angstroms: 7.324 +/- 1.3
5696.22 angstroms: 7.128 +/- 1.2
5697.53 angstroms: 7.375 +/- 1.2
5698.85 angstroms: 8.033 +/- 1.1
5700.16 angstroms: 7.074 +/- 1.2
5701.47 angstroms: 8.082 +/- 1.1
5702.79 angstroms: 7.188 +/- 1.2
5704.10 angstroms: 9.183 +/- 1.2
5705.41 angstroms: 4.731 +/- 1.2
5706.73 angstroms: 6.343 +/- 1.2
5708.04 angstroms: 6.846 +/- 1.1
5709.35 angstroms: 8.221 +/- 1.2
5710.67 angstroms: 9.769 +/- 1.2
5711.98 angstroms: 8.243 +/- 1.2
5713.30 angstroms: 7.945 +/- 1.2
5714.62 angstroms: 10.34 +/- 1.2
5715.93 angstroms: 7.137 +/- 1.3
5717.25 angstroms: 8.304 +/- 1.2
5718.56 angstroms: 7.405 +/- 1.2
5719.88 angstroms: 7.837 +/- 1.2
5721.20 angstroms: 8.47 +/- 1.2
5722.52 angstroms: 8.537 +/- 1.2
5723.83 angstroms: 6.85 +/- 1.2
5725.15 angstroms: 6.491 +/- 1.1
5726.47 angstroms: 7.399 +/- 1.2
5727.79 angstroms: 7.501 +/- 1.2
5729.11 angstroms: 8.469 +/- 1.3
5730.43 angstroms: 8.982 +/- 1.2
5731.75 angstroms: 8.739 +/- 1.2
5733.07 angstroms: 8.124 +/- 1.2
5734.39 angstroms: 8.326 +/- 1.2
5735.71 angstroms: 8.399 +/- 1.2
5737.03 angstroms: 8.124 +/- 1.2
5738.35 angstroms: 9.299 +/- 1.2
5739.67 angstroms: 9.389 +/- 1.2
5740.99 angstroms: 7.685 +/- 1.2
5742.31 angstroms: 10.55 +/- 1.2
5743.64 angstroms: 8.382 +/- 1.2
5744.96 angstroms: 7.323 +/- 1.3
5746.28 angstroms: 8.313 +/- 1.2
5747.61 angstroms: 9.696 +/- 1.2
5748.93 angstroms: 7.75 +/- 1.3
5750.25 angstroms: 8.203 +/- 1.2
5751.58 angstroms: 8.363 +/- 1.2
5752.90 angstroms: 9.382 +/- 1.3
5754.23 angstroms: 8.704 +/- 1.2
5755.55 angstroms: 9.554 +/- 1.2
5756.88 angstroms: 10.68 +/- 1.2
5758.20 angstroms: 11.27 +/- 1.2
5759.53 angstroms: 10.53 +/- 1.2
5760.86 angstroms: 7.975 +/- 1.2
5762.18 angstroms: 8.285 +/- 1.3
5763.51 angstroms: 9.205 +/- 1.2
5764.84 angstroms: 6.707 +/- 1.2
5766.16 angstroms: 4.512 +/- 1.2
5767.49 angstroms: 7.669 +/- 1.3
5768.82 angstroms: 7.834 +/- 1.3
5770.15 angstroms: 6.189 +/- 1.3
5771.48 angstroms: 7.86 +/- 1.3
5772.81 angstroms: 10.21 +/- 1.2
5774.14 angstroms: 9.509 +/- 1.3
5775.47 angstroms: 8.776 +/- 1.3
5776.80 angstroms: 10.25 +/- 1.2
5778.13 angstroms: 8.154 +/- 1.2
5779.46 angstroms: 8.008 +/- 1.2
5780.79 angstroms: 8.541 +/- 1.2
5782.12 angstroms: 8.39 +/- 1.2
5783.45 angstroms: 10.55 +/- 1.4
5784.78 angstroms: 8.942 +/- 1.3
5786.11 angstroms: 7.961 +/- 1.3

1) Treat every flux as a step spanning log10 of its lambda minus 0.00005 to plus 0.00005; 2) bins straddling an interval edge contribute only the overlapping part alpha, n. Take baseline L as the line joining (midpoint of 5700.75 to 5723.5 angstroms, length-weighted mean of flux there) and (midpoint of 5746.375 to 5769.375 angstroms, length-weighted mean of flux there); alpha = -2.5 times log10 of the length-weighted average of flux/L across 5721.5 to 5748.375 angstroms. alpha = -0.01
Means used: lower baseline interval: 7.9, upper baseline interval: 8.6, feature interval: 8.33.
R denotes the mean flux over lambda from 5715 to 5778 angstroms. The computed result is 8.41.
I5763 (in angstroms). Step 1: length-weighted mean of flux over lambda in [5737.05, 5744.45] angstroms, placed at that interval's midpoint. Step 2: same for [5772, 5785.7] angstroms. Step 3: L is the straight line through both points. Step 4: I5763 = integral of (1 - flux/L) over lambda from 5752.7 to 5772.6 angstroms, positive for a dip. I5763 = 1.3 angstroms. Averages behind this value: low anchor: 8.95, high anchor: 9.1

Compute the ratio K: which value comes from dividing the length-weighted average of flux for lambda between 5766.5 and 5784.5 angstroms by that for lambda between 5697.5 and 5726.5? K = 1.10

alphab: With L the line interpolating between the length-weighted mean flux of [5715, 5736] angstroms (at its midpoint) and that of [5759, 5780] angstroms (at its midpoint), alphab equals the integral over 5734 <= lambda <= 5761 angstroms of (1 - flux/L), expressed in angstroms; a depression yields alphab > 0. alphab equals -2.9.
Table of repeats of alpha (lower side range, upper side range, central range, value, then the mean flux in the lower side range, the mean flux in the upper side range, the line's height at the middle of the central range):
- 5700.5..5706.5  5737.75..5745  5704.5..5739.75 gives 0.01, 7.21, 8.89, 8.04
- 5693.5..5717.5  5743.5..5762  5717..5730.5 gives 0.06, 7.73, 9.01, 8.23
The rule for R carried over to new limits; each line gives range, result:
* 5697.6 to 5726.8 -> 7.74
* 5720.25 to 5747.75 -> 8.3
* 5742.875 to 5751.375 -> 8.3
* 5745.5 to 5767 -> 8.68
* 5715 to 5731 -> 7.82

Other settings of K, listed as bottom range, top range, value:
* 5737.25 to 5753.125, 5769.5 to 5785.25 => 1.01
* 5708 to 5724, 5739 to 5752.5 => 1.04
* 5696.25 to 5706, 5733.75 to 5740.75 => 1.17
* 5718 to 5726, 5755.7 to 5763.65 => 1.27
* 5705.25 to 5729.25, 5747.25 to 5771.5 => 1.09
